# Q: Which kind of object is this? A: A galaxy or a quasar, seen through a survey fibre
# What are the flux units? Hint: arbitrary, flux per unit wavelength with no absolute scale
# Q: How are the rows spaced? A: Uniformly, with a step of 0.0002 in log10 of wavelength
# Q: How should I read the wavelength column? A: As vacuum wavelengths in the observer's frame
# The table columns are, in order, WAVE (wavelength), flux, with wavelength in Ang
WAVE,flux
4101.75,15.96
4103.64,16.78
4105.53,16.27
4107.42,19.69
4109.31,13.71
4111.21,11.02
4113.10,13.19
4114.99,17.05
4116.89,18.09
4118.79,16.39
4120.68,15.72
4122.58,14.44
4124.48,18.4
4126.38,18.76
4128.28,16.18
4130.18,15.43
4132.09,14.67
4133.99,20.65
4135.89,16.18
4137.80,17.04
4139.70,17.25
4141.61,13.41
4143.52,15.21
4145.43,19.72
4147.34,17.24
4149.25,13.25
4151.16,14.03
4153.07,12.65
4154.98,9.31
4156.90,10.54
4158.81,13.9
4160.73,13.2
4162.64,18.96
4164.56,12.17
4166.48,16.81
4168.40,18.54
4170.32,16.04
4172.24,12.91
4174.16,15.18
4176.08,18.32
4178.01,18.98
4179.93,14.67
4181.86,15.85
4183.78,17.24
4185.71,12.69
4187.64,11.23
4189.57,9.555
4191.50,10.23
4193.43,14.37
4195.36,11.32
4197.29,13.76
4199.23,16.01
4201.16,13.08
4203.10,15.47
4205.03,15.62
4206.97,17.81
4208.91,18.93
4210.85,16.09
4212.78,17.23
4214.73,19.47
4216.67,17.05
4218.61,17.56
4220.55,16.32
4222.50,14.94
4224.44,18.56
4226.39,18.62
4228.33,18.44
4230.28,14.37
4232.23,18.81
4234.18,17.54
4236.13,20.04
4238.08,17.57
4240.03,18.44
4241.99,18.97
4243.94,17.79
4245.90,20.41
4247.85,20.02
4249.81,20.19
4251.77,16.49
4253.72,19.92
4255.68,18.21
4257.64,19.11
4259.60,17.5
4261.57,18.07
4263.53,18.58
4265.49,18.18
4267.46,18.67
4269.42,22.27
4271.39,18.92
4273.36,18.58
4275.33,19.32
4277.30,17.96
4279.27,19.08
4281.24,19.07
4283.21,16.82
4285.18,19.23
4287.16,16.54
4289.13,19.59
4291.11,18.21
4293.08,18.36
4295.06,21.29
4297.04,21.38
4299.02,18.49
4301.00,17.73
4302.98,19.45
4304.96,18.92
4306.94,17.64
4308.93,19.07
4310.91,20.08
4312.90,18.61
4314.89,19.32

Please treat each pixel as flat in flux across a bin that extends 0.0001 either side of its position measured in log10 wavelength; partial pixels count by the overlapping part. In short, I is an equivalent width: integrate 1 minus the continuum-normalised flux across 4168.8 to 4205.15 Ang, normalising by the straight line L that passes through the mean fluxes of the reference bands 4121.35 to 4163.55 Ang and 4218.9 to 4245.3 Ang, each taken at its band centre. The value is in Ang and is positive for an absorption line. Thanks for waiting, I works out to 4.84 Ang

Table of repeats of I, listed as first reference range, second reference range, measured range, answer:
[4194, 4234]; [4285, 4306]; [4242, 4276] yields -2.1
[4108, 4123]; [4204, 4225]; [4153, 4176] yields 2.5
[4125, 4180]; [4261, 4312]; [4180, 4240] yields 4.1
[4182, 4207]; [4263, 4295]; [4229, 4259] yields -3.3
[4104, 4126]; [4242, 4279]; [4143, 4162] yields 3.1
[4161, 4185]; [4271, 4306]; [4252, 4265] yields -0.2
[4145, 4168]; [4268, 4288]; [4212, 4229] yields -0.9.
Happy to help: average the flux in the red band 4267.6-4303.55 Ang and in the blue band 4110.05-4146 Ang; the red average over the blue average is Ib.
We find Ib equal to 1.2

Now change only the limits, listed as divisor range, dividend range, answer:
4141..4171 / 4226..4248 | 1.25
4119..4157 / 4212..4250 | 1.16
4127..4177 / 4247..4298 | 1.23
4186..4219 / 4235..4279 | 1.27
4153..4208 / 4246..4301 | 1.31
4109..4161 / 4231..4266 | 1.22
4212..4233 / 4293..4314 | 1.11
